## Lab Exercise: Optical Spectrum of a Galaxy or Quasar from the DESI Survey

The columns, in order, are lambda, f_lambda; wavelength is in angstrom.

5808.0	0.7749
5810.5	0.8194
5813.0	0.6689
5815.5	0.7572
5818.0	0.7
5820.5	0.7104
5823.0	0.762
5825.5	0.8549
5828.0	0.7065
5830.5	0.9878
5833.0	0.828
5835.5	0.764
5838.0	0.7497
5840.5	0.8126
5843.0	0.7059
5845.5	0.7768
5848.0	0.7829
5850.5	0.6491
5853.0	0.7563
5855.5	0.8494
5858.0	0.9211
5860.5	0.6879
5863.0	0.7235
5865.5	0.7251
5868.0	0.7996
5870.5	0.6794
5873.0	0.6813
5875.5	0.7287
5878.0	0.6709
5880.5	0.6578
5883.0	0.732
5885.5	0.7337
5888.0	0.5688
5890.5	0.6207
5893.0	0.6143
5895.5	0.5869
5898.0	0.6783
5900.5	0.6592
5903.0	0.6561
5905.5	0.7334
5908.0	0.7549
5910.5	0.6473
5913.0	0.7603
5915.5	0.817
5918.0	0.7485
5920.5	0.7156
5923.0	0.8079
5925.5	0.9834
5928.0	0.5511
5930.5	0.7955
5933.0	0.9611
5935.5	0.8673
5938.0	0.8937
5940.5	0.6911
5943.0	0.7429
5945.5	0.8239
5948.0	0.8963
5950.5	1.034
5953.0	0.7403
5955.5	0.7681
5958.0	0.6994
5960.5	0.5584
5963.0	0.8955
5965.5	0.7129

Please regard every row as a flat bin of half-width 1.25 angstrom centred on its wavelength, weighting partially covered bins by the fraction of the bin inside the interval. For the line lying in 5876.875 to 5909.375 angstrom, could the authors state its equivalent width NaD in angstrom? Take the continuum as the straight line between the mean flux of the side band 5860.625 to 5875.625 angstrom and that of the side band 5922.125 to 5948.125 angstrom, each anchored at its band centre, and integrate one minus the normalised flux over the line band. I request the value 3.8 angstrom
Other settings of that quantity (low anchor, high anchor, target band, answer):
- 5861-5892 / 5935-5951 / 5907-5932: 0.9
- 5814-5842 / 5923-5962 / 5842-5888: 3.3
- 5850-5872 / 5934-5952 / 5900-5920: 2.2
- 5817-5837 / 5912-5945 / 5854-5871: 0.4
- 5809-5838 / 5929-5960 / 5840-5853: 0.7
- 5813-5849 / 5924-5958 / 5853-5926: 7.3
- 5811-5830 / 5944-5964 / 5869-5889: 2.3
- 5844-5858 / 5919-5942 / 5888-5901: 2.8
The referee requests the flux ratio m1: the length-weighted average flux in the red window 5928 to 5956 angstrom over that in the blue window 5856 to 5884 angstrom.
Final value 1.1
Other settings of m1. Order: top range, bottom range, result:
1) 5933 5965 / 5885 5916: 1.19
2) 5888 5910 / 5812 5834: 0.85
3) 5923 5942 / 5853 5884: 1.11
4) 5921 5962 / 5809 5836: 1.03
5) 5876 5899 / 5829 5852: 0.83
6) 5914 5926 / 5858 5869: 1.07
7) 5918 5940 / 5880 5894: 1.24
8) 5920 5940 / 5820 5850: 1.05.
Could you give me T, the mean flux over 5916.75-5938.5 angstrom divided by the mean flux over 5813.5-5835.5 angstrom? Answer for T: 1.04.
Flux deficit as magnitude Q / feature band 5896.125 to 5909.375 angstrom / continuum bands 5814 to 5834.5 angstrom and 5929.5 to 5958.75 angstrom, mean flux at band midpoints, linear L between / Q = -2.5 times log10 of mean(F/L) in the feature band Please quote 0.18 mag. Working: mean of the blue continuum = 0.787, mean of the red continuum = 0.829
